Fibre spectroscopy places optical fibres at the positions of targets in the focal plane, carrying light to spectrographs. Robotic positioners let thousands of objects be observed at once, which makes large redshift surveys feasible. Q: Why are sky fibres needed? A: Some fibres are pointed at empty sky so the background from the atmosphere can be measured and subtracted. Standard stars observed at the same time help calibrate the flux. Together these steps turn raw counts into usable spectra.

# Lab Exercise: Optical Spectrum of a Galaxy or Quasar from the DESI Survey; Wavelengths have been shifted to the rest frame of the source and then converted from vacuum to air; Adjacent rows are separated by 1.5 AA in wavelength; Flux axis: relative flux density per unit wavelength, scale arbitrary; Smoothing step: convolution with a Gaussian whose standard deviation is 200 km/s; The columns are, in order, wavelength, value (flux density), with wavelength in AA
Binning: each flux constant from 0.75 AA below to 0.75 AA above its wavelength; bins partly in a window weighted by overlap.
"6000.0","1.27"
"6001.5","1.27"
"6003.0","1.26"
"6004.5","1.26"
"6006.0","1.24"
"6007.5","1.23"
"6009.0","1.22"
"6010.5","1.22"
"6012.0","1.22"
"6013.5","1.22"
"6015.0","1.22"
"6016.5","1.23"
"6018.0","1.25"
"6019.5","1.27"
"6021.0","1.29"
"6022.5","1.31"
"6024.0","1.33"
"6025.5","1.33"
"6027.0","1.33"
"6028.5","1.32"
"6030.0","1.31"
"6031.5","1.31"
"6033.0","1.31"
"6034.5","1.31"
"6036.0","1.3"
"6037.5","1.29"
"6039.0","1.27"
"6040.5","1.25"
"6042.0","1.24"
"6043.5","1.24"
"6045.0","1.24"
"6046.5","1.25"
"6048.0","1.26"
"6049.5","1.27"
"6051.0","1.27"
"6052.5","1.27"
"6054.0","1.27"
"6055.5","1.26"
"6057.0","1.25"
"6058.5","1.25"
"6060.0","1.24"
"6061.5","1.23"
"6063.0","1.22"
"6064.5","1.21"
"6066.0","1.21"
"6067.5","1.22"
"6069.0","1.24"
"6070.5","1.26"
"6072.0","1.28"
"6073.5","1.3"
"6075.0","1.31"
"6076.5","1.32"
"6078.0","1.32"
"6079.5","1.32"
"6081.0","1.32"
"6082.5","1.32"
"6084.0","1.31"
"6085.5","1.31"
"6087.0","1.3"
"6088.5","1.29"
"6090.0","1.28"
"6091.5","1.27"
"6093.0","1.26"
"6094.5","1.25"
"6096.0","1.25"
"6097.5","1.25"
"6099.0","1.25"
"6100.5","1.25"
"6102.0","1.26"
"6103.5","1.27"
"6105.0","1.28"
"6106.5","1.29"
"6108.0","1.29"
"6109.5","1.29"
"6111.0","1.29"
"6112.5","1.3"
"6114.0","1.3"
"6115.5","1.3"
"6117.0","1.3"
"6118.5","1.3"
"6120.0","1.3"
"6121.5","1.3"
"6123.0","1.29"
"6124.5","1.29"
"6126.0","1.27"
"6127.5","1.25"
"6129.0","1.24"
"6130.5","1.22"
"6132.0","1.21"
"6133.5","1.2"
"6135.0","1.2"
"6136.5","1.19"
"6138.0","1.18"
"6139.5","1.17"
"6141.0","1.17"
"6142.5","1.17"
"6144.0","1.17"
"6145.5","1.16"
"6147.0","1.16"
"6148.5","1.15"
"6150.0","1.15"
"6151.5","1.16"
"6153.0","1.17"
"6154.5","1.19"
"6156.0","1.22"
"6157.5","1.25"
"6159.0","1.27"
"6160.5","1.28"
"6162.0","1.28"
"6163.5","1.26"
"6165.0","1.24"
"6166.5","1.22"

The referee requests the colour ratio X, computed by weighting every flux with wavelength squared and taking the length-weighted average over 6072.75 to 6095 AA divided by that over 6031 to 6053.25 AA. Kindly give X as 1.04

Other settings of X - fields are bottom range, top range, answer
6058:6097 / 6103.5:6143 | 1.00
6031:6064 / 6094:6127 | 1.04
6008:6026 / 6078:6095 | 1.05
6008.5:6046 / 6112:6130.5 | 1.04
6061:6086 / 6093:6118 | 1.01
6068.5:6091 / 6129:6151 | 0.93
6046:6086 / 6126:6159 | 0.96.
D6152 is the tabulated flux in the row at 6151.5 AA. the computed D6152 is 1.16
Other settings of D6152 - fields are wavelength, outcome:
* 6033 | 1.31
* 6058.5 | 1.25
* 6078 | 1.32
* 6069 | 1.24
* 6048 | 1.26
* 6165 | 1.24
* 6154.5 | 1.19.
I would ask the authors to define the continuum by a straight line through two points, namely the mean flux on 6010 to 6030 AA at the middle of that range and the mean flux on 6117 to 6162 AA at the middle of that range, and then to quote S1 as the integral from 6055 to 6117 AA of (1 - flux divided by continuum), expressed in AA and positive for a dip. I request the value -1.5 AA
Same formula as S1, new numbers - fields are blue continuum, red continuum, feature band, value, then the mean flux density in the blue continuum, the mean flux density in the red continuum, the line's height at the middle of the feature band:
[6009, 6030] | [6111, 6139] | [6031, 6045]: -0.1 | 1.27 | 1.26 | 1.27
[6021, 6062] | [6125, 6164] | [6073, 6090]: -0.8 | 1.28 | 1.21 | 1.25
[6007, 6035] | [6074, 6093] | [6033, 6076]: 1.1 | 1.28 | 1.3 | 1.29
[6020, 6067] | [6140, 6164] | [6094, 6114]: -0.7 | 1.27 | 1.2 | 1.23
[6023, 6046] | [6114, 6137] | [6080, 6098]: -0.2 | 1.29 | 1.26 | 1.27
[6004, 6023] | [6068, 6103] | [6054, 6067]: 0.3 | 1.24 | 1.28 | 1.27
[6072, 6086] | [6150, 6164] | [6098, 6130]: -0.2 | 1.31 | 1.23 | 1.27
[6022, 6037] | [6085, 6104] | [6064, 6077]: 0.2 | 1.32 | 1.27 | 1.29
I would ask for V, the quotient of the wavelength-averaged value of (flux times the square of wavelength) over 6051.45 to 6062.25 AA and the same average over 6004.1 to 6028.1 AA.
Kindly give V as 1.01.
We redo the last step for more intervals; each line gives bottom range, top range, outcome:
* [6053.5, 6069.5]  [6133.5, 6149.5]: 0.97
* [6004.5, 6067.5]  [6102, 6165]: 1.01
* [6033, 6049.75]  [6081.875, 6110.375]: 1.03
